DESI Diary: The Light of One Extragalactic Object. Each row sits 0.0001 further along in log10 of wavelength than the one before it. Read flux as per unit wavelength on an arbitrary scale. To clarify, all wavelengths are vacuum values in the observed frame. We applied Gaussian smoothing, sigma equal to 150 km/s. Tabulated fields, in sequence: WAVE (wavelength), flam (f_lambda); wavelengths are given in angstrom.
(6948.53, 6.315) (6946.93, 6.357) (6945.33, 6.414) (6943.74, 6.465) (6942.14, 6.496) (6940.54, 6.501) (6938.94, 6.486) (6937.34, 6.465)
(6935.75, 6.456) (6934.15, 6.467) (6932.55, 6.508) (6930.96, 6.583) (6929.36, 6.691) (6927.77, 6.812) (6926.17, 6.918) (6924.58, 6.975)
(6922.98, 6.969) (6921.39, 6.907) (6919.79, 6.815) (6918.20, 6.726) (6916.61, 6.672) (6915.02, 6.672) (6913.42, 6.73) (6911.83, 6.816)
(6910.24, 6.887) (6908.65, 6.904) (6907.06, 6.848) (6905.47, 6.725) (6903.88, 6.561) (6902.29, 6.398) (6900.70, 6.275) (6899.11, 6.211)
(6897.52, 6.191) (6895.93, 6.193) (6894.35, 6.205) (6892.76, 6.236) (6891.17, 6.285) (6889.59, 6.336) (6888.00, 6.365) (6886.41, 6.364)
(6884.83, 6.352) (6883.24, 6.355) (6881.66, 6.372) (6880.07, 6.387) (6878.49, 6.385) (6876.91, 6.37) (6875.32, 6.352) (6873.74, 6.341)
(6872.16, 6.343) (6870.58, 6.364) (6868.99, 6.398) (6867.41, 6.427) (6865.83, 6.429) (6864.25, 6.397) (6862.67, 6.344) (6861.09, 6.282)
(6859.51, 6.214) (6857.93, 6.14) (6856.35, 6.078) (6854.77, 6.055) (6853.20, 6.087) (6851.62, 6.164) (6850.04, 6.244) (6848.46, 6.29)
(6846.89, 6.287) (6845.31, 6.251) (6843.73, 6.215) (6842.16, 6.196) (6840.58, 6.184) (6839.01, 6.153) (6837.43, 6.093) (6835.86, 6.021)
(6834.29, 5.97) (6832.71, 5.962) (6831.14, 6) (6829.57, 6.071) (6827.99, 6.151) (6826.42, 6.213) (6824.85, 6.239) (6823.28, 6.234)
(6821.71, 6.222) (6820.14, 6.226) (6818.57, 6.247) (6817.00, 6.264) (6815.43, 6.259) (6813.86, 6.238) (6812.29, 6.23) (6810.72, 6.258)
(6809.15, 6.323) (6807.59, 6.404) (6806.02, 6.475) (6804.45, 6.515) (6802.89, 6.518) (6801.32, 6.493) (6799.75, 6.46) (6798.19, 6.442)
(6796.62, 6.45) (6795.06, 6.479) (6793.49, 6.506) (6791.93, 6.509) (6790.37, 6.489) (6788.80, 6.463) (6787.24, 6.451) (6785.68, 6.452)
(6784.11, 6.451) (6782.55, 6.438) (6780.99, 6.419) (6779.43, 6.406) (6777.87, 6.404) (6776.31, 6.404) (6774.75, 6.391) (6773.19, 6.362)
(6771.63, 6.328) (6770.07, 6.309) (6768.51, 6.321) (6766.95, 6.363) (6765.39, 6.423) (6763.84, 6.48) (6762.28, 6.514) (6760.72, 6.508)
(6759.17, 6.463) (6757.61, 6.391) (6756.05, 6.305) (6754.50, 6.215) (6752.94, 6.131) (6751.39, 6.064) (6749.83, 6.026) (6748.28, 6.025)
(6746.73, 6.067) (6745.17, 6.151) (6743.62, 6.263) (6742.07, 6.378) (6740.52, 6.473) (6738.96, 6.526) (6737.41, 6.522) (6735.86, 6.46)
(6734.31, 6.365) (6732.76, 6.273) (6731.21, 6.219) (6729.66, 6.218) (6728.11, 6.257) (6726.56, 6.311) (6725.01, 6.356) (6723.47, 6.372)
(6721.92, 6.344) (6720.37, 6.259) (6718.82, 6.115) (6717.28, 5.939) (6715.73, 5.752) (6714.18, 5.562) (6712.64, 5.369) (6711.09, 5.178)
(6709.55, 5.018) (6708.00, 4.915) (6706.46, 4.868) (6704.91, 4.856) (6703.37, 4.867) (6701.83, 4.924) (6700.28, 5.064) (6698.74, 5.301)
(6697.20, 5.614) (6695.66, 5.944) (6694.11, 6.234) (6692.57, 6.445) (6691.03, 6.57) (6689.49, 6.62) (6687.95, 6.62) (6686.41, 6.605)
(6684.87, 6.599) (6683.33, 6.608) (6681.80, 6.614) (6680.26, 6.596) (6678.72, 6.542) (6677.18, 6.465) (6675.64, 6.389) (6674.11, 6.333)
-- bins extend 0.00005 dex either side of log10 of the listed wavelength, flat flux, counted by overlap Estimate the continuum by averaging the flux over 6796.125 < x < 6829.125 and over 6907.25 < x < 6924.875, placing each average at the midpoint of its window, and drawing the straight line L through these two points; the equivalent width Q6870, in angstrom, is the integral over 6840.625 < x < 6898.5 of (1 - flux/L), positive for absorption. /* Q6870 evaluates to 2.7 angstrom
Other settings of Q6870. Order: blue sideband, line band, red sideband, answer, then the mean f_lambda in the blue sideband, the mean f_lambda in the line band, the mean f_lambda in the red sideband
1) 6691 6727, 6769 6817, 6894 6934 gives -2.8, 5.65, 6.41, 6.65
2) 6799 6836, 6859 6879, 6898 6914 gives 0.3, 6.25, 6.36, 6.63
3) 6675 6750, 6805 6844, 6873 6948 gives 0.7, 6.04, 6.2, 6.53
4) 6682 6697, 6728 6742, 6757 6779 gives 0.1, 6.45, 6.37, 6.4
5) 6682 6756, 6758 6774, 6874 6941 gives -0.7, 6.01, 6.41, 6.54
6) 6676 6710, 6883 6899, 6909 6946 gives 0.7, 5.92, 6.28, 6.68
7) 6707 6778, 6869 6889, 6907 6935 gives 0.8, 6.17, 6.36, 6.77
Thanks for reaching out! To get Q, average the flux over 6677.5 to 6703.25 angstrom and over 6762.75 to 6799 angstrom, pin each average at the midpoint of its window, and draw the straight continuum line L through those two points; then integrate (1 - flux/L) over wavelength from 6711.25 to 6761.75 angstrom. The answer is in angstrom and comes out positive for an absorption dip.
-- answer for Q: 0.8 angstrom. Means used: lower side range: 6.15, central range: 6.2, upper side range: 6.42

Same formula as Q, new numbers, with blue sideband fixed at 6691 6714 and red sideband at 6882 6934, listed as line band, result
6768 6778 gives -1.0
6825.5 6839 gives 0.1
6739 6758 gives -1.9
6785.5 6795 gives -1.0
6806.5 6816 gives -0.4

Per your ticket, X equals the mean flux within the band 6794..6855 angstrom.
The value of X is 6.25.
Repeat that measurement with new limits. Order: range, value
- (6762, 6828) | 6.38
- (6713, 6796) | 6.31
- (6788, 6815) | 6.42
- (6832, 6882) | 6.24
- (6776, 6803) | 6.46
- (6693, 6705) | 5.41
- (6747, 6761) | 6.22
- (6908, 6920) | 6.78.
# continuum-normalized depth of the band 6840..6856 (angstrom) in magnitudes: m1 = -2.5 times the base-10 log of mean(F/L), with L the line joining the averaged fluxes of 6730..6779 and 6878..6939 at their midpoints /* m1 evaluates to 0.046 mag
